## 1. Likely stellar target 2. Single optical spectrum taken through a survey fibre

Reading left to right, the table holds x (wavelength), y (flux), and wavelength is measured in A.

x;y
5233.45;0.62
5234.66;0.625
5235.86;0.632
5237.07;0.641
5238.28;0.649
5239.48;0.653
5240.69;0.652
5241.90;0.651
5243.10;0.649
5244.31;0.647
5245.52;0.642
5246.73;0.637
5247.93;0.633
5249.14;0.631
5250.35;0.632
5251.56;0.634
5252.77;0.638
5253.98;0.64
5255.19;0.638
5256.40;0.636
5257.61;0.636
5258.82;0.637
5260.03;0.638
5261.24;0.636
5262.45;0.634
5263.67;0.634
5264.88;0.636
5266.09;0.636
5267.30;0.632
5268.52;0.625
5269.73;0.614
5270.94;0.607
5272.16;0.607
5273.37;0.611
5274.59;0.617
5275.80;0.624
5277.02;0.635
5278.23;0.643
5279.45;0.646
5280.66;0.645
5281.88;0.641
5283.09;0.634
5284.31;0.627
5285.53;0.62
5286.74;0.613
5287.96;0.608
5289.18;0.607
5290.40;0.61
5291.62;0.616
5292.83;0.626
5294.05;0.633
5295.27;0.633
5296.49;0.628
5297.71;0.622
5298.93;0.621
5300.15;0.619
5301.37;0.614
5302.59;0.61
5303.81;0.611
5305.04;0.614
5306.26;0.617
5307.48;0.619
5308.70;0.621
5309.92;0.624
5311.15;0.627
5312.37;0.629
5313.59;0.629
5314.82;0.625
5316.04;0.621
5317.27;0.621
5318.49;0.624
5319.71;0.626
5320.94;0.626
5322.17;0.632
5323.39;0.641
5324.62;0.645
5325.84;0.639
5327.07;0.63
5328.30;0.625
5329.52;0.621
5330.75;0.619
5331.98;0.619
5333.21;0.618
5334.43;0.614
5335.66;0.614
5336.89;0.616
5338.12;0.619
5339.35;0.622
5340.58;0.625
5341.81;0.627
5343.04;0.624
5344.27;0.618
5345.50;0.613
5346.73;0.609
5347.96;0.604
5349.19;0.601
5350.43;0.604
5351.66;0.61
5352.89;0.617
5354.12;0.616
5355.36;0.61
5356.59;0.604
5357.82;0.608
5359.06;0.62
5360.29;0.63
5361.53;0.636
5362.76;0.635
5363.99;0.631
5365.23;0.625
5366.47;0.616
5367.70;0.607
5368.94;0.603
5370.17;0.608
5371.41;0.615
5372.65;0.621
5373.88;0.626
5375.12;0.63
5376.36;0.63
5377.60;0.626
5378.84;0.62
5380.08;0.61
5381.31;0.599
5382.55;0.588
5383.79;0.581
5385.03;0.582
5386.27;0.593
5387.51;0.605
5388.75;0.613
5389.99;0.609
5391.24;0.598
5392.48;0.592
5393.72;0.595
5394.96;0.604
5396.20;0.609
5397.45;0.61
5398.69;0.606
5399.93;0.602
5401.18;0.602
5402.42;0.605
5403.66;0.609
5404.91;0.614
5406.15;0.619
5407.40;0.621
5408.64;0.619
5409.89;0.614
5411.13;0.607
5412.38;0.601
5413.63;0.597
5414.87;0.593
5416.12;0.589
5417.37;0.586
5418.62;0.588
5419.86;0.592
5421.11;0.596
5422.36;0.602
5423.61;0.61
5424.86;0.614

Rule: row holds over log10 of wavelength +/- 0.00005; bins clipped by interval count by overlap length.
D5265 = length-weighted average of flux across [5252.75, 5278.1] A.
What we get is 0.629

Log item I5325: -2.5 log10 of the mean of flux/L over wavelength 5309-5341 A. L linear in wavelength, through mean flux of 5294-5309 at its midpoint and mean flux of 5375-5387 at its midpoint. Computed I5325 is -0.02 mag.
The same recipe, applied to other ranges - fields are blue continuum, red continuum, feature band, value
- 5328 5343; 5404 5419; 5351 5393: 0.00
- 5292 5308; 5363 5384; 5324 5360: 0.00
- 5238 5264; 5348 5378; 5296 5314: 0.02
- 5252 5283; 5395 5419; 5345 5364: 0.00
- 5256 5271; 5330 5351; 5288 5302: 0.01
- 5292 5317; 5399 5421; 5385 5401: 0.01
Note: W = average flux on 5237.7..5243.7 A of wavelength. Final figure 0.652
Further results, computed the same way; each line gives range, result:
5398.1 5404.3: 0.605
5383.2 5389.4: 0.595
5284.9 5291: 0.611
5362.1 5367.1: 0.628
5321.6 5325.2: 0.64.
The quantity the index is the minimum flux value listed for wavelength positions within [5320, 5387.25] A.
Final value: 0.581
